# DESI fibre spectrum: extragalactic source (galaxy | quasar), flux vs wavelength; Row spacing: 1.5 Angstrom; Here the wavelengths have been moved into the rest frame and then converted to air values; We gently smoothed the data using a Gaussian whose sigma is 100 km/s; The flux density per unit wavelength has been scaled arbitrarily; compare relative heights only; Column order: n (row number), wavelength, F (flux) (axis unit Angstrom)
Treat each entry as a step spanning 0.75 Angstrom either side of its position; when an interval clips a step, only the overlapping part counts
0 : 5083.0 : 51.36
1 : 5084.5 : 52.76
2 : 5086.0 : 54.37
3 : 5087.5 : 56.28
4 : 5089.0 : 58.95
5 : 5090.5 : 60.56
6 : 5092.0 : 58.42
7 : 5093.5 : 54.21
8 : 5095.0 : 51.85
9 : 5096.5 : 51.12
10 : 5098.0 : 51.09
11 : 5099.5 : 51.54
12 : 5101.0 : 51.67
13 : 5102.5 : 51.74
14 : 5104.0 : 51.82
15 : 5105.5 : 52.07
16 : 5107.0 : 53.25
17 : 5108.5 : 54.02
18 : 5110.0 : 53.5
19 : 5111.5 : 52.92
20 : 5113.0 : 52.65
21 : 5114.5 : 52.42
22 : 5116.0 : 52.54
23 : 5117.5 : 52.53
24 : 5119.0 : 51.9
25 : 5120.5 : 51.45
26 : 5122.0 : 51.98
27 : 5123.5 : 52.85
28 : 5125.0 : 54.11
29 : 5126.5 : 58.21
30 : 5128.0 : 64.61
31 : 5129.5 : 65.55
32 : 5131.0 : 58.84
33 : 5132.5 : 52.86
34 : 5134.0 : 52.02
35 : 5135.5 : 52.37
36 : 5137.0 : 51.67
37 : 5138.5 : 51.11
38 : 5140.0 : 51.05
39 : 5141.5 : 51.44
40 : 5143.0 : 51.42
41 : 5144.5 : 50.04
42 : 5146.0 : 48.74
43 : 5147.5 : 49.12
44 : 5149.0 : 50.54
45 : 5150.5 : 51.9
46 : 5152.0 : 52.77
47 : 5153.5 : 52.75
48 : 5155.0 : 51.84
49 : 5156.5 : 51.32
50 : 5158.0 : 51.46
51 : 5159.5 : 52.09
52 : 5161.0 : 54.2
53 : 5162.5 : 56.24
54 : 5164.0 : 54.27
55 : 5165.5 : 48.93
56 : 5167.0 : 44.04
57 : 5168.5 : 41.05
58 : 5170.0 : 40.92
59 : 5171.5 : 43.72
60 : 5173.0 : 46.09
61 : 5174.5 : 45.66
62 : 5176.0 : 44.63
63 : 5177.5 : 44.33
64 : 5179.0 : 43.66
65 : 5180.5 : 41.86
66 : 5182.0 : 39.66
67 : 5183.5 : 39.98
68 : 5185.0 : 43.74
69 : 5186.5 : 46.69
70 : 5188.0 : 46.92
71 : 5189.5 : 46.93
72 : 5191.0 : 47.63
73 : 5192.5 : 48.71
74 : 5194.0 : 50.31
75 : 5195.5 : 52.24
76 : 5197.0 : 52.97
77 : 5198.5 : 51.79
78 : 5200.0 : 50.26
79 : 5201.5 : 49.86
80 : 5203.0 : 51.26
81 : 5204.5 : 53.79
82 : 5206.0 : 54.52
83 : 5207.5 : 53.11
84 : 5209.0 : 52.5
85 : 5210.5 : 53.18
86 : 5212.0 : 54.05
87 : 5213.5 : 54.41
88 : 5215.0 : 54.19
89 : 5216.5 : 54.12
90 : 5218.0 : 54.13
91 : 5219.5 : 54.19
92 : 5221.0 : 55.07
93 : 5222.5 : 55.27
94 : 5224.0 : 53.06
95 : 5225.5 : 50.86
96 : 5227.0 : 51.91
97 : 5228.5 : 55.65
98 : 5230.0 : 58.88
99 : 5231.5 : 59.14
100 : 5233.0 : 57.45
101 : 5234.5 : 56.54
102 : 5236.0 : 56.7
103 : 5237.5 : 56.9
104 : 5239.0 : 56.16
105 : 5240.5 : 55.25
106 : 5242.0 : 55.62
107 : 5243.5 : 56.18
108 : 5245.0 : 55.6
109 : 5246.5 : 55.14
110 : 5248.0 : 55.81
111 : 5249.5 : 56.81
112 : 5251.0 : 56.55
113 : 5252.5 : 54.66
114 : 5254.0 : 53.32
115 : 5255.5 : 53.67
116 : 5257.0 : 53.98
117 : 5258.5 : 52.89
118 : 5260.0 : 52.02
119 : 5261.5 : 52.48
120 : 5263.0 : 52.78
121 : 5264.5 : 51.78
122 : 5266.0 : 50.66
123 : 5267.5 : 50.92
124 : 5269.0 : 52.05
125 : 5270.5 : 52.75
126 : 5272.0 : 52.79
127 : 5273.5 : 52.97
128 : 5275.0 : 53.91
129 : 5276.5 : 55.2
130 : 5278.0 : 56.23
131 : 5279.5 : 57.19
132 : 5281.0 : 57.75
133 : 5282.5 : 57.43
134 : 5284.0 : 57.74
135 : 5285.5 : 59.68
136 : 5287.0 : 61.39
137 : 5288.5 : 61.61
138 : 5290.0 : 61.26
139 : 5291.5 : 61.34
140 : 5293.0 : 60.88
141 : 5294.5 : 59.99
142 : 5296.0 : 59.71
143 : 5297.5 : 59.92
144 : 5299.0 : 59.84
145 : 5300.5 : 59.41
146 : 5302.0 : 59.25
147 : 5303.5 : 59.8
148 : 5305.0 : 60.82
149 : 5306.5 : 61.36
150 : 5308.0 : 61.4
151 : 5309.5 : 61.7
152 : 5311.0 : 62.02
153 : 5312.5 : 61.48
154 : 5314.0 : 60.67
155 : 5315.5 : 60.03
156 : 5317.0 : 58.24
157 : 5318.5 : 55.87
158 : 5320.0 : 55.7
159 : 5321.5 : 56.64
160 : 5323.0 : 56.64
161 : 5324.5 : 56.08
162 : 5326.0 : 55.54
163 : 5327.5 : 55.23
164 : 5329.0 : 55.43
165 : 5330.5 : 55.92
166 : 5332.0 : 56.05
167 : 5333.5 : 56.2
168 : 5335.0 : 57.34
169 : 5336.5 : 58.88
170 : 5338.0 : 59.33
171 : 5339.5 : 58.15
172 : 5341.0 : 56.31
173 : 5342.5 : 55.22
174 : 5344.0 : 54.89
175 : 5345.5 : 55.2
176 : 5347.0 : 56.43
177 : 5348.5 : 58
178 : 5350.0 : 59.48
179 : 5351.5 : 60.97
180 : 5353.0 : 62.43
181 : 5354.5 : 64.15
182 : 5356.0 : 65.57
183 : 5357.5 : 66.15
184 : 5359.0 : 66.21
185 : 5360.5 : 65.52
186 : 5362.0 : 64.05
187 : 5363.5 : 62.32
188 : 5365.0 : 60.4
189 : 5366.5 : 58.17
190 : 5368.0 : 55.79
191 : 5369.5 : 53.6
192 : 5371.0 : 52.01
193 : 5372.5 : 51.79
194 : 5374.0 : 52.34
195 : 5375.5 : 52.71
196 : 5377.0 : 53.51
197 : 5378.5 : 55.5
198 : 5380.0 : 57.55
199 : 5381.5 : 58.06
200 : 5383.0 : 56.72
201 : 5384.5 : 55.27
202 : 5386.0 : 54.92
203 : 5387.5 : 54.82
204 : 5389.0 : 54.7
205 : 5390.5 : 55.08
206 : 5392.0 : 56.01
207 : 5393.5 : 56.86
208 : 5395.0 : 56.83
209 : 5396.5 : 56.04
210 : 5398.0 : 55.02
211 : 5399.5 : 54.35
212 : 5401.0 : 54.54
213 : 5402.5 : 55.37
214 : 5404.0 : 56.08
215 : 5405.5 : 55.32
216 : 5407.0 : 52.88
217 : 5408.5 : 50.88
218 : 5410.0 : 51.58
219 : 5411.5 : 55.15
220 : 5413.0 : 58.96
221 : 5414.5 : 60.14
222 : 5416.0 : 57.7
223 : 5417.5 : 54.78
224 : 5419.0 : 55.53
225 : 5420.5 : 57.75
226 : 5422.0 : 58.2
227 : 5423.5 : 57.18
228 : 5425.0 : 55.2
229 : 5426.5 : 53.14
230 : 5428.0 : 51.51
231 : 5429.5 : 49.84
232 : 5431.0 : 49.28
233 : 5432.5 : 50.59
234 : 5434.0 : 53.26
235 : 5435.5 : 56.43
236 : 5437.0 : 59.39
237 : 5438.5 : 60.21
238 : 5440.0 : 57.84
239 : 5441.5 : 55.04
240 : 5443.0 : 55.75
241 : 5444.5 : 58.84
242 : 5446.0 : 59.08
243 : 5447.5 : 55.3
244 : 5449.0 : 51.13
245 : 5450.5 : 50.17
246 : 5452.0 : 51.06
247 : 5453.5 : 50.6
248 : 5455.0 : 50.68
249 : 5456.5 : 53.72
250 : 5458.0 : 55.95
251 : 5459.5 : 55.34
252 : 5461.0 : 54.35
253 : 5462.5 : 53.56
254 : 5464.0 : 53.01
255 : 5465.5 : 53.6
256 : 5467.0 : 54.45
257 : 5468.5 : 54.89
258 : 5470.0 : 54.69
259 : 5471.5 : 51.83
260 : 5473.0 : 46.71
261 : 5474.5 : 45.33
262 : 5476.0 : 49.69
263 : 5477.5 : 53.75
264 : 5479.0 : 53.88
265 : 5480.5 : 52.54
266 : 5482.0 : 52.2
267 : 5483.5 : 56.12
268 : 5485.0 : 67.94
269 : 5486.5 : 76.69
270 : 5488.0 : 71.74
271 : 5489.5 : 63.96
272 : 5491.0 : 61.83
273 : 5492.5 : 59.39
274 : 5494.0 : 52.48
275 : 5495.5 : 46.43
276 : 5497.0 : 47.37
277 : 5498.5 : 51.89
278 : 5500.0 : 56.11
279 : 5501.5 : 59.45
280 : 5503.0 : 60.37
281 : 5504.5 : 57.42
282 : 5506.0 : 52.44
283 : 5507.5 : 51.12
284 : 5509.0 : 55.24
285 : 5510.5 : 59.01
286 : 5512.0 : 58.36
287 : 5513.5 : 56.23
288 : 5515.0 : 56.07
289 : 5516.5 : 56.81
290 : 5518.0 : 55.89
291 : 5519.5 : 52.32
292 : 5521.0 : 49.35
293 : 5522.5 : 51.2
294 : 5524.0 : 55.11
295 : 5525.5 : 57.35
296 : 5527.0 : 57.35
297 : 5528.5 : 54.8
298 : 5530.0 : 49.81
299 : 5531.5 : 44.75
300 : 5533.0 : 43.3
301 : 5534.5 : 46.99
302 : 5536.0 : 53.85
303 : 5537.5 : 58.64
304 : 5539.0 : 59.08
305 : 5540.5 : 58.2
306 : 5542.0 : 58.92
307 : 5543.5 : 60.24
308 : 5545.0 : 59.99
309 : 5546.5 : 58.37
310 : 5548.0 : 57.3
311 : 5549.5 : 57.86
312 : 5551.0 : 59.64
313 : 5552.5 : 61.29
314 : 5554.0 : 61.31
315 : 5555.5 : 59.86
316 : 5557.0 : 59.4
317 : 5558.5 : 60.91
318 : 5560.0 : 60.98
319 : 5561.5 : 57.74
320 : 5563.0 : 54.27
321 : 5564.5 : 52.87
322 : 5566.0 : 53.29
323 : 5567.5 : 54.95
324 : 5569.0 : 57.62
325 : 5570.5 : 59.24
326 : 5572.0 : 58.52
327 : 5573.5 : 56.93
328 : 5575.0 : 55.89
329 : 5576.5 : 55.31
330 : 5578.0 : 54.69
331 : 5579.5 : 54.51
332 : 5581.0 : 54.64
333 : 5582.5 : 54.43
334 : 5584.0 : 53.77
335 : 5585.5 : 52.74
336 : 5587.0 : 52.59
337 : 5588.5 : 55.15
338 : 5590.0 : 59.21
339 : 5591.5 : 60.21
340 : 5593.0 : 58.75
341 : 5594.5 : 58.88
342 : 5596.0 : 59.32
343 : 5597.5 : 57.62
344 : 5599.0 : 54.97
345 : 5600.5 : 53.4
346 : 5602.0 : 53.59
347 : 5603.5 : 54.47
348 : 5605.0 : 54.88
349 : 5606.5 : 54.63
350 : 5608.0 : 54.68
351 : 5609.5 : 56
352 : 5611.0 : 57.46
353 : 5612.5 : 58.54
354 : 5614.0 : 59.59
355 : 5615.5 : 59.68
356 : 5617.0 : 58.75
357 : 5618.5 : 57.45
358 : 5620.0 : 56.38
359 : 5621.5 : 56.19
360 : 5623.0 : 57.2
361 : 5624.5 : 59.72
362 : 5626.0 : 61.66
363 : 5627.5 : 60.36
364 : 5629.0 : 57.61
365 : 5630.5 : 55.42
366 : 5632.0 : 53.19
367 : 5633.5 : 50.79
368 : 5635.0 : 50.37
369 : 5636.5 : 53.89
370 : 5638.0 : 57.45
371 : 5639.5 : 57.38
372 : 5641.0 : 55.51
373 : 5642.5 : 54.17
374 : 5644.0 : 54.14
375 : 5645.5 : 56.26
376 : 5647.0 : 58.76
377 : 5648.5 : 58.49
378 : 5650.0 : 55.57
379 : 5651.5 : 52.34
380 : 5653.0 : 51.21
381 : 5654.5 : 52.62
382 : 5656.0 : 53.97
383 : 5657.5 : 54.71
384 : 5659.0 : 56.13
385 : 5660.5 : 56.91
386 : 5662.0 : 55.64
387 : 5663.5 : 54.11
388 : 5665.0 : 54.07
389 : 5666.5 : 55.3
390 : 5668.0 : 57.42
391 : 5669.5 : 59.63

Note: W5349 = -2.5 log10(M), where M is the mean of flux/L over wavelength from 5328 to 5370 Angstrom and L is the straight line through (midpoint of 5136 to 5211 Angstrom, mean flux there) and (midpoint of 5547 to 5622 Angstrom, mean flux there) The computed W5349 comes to -0.13 mag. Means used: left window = 49.1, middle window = 59.2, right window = 56.9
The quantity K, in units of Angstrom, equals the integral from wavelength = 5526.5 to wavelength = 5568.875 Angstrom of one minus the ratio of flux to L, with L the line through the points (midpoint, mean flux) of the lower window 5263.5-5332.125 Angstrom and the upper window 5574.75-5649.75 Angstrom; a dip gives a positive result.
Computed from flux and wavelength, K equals 0.2 Angstrom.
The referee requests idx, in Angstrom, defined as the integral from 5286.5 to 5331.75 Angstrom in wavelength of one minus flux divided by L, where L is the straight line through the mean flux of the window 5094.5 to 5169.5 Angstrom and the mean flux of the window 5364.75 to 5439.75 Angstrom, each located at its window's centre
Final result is -4.1 Angstrom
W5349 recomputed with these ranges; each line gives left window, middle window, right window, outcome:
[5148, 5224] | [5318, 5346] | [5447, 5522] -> -0.081 mag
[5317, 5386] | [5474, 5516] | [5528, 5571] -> 0.001 mag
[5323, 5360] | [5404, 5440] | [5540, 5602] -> 0.057 mag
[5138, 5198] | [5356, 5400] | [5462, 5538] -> -0.094 mag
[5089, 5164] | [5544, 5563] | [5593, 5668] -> -0.071 mag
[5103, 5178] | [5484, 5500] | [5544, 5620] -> -0.073 mag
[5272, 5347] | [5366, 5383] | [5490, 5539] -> 0.042 mag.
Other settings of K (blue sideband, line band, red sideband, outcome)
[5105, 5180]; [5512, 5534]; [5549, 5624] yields 1.20 Angstrom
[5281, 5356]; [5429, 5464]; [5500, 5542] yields 1.18 Angstrom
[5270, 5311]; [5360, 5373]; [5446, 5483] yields -0.49 Angstrom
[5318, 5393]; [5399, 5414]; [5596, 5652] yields 0.68 Angstrom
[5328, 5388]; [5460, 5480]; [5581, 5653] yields 1.68 Angstrom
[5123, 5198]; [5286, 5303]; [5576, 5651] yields -2.83 Angstrom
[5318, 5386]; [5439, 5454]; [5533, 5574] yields 0.76 Angstrom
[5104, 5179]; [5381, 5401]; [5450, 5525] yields -0.60 Angstrom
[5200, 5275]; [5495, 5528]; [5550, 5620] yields 0.89 Angstrom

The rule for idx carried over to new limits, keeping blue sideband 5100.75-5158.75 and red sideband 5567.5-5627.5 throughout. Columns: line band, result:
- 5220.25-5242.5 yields -0.8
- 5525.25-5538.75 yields 1.0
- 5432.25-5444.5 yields -0.2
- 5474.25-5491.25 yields -1.0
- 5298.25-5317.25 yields -2.1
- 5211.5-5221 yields -0.1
